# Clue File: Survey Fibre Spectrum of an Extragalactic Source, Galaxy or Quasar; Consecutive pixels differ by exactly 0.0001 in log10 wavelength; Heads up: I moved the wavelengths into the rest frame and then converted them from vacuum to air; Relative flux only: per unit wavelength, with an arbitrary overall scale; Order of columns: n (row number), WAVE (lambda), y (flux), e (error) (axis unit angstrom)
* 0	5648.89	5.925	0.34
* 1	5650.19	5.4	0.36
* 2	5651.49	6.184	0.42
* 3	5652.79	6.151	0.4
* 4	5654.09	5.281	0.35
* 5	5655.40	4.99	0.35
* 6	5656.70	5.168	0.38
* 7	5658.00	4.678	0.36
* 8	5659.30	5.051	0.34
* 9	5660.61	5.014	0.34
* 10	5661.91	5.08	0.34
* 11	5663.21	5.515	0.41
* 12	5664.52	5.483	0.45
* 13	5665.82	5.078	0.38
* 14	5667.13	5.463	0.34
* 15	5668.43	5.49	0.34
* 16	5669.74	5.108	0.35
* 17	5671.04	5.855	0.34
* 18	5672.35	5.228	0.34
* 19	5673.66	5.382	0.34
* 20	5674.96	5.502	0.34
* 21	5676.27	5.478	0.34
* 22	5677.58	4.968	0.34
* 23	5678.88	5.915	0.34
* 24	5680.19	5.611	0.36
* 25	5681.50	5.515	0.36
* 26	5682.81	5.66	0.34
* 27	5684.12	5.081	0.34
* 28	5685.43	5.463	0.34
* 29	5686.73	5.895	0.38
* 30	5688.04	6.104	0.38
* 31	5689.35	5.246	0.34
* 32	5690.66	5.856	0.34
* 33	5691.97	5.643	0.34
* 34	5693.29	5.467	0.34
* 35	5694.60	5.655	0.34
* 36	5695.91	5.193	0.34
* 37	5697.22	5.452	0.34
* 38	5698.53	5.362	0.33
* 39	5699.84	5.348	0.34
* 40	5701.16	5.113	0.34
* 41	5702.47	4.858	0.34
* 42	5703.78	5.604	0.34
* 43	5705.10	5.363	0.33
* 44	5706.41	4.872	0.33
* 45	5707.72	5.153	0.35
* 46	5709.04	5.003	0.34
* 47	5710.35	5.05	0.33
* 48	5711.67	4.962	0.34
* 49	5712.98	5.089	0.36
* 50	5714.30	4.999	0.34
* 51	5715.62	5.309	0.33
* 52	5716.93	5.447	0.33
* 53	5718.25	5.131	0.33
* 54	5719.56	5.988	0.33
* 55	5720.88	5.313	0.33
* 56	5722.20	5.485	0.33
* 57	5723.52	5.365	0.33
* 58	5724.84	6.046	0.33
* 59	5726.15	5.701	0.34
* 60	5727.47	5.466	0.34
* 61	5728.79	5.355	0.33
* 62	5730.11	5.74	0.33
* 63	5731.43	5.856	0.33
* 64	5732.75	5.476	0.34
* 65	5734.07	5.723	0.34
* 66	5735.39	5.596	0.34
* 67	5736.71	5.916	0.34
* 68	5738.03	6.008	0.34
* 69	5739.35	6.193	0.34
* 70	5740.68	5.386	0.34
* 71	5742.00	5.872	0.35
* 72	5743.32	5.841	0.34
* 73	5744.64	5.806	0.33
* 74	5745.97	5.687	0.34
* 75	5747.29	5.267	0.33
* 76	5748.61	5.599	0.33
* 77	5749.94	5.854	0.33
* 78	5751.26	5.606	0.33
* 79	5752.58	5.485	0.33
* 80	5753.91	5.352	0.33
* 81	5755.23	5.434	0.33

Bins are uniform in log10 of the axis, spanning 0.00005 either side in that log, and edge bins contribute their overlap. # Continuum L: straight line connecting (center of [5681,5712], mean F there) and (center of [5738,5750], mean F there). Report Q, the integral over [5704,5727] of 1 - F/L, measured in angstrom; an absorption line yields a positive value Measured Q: 0.8 angstrom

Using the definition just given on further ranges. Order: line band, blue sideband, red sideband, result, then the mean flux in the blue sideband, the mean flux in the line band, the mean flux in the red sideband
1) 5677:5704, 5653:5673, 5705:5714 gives -1.8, 5.25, 5.48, 5.05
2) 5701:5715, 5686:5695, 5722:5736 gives 1.4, 5.69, 5.1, 5.62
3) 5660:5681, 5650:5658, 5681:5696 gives 0.5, 5.47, 5.39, 5.58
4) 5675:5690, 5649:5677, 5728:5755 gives -0.3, 5.37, 5.54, 5.68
